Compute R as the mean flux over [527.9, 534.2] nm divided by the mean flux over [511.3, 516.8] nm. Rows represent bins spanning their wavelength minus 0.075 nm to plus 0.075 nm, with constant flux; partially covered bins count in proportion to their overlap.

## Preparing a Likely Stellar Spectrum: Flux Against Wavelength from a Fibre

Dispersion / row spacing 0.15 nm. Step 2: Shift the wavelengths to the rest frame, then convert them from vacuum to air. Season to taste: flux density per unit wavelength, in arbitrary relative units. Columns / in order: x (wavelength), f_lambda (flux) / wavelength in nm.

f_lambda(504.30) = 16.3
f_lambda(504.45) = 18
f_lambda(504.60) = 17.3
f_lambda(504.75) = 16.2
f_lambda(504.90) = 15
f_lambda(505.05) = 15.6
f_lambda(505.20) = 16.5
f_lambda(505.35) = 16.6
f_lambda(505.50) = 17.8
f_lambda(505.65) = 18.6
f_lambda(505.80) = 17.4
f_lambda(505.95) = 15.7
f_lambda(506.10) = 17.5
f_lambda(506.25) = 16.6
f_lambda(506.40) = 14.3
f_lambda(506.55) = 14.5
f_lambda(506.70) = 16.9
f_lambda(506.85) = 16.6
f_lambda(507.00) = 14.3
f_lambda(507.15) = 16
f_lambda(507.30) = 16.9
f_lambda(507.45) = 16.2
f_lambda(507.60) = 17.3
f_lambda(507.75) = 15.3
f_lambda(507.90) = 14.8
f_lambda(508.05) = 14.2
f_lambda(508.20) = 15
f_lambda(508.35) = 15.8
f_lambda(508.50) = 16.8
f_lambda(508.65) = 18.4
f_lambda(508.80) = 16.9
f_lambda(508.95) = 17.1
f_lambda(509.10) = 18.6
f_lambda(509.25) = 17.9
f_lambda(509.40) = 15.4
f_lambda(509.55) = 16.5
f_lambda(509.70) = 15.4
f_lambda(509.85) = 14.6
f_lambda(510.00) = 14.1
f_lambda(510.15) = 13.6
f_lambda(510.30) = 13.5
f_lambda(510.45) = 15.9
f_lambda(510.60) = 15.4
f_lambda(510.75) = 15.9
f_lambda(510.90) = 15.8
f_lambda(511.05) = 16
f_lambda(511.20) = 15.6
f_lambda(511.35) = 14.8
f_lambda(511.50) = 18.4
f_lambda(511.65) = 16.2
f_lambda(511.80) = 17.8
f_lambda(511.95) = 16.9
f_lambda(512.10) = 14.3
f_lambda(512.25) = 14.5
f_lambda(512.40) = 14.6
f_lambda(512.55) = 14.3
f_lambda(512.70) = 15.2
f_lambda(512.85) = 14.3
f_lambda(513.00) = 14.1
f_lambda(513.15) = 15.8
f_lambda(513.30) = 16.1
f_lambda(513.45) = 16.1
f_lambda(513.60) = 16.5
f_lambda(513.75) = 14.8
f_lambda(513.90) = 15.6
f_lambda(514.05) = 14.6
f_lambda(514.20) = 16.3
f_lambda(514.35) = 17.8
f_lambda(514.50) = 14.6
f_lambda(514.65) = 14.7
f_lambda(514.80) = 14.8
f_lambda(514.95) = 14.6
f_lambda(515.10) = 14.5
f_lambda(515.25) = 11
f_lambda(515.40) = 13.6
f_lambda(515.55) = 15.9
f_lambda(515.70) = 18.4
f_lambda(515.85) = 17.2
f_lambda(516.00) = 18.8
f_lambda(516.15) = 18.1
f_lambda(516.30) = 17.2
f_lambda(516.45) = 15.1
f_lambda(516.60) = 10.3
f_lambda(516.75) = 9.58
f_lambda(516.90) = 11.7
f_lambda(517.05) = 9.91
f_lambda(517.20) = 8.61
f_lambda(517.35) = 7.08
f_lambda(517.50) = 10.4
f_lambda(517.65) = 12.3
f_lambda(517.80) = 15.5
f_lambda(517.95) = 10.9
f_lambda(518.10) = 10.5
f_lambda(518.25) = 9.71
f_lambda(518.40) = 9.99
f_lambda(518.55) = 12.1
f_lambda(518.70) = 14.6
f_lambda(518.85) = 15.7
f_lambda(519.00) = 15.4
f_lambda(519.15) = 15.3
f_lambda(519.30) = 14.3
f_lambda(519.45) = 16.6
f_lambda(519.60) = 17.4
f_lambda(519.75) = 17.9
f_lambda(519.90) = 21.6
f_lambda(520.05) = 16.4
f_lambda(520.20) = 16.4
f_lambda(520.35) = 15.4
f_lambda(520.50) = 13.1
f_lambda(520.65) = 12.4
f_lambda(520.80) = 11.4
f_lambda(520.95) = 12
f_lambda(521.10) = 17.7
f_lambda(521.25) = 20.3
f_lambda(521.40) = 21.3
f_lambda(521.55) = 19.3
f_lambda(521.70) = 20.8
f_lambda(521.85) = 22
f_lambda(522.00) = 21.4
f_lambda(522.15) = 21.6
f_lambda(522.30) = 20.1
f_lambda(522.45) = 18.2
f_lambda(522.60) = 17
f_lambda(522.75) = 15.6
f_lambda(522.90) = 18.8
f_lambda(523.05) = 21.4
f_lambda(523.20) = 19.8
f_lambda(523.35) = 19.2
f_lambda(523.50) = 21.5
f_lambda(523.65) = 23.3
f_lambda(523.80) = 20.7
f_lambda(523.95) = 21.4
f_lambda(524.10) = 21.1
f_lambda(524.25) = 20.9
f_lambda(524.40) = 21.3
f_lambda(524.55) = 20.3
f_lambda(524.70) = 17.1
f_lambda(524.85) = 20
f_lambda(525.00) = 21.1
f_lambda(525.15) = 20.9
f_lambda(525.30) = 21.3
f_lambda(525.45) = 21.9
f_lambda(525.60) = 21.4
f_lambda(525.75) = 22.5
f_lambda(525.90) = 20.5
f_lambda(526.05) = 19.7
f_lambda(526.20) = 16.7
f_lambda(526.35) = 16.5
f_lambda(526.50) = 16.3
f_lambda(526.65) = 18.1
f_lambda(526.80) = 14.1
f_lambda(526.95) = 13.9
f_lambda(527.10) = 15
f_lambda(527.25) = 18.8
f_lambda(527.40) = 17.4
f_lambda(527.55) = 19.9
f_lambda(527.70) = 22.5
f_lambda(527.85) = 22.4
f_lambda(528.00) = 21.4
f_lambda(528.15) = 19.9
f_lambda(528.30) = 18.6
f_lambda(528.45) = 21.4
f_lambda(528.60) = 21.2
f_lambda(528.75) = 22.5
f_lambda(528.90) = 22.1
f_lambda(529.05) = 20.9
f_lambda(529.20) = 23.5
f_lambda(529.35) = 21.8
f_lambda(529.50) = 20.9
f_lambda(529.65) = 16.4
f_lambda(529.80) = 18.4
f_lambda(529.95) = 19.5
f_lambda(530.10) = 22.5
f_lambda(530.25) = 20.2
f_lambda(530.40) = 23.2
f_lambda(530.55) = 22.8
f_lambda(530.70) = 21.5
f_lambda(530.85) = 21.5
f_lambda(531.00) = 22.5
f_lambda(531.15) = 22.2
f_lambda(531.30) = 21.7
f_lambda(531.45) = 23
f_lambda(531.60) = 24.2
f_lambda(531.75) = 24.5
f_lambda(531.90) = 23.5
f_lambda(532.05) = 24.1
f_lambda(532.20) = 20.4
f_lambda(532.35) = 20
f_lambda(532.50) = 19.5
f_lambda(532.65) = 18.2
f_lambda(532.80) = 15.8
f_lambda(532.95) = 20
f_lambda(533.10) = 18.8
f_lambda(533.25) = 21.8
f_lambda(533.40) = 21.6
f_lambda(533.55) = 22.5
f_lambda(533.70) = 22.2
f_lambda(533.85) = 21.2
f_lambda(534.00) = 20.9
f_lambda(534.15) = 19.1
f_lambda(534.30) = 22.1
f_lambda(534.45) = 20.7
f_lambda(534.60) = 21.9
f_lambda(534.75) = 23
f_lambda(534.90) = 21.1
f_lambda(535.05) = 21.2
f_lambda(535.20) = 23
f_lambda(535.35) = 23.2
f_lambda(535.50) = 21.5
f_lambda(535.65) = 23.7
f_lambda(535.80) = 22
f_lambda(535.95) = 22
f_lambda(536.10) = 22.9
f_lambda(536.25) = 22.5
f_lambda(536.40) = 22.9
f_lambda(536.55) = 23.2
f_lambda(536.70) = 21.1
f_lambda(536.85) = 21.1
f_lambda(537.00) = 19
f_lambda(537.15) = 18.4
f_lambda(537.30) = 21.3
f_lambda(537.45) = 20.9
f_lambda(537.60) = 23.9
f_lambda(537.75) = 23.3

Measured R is 1.4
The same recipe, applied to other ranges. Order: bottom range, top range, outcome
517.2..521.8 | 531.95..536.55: 1.45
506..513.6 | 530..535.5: 1.36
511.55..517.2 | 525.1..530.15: 1.32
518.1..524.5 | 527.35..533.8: 1.20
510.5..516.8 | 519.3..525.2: 1.22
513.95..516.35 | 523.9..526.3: 1.30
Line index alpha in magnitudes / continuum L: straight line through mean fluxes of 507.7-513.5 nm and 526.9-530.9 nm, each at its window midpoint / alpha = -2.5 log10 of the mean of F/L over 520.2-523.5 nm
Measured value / 0.03 mag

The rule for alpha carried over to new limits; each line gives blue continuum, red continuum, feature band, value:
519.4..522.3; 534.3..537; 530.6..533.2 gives -0.02 mag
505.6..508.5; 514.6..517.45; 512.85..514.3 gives -0.09 mag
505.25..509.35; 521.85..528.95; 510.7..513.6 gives 0.11 mag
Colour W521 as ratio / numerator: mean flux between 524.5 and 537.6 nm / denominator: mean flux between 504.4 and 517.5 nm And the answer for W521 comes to 1.35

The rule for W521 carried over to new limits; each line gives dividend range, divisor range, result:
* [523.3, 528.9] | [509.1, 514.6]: 1.27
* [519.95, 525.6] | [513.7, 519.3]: 1.39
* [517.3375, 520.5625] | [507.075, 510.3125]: 0.89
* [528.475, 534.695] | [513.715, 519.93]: 1.51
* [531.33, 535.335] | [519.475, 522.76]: 1.20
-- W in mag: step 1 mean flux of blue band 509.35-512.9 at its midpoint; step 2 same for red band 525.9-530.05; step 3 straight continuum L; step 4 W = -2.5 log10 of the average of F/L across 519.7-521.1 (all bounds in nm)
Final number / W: 0.150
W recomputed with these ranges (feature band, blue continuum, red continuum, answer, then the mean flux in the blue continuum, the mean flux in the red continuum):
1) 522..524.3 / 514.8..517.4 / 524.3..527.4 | -0.15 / 13.7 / 18.9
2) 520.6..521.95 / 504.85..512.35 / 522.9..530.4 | 0.07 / 16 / 20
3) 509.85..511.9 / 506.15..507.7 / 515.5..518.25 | -0.06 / 16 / 13.1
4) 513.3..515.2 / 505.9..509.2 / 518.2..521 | 0.00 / 16.2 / 14.7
